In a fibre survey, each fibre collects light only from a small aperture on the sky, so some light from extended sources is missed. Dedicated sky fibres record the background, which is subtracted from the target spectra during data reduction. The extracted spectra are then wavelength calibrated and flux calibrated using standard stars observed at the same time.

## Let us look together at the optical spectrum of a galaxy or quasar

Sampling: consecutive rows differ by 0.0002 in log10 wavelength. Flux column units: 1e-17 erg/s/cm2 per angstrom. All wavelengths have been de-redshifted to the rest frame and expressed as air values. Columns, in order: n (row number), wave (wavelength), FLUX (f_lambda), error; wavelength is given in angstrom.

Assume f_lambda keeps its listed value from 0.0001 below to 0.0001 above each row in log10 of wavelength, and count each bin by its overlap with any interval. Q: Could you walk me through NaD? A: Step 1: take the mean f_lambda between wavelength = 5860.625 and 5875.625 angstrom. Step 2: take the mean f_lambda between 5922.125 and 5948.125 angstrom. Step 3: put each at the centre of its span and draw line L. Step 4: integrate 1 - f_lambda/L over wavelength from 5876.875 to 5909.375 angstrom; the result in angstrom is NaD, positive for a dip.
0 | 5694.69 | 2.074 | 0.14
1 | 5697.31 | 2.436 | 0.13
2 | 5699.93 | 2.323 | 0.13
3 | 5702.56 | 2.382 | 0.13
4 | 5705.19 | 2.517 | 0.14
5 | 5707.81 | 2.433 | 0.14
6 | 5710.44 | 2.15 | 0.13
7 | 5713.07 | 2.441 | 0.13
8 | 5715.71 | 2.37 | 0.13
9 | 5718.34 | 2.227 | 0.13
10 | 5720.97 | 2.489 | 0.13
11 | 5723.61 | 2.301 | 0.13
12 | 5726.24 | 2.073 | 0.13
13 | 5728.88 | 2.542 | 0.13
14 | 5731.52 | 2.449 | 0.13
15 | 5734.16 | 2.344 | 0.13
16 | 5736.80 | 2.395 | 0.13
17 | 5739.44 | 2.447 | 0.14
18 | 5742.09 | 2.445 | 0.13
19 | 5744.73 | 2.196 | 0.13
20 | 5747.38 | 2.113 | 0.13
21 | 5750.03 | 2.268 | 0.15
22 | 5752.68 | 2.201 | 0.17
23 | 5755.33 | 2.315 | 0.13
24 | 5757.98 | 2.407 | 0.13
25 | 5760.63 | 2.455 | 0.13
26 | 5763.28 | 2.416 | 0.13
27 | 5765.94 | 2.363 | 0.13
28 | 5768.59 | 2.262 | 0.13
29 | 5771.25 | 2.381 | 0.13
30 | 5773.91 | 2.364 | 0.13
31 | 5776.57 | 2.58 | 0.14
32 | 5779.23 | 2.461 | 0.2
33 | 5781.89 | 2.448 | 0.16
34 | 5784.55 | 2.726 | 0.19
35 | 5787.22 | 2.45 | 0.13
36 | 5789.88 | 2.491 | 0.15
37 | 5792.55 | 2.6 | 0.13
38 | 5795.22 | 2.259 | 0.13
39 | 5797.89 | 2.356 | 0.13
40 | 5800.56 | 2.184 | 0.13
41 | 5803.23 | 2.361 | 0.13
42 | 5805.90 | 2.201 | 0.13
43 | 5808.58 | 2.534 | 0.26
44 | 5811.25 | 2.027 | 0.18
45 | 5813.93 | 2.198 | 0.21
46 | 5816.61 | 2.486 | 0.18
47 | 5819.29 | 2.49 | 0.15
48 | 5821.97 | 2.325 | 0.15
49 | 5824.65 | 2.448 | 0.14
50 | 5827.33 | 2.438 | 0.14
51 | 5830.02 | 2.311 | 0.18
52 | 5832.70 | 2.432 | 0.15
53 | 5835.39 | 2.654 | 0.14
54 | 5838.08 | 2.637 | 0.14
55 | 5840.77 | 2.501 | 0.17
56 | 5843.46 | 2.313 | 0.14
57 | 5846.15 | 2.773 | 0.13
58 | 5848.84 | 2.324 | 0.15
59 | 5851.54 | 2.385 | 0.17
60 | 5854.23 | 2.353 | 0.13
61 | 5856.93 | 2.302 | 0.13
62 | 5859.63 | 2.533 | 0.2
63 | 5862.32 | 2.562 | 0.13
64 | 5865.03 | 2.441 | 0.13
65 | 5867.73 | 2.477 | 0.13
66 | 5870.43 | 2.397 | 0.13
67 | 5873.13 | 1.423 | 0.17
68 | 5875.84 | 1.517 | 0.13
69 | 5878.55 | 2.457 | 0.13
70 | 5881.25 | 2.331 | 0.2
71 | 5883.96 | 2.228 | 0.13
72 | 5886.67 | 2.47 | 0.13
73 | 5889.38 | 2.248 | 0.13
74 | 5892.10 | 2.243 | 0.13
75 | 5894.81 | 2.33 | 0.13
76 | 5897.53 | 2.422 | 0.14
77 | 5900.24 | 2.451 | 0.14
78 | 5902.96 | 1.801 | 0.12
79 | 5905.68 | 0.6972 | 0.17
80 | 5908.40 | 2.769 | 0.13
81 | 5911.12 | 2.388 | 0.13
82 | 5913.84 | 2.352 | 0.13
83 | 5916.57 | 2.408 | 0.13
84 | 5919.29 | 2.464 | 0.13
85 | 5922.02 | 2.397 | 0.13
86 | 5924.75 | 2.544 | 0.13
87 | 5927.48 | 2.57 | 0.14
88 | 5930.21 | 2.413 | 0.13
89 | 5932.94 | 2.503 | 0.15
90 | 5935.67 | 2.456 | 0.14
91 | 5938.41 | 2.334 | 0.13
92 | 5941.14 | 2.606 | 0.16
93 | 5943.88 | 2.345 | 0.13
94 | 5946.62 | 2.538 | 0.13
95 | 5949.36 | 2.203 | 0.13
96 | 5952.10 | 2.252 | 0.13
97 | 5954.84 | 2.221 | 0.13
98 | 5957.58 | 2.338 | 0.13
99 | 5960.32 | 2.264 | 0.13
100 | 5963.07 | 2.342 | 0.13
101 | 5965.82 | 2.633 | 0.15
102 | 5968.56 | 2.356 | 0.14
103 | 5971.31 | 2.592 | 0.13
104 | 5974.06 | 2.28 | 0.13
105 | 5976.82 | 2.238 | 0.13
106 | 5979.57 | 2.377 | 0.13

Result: 1.62 angstrom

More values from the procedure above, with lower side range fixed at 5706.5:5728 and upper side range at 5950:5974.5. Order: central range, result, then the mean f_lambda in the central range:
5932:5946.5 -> -0.6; 2.45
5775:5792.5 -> -1.5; 2.53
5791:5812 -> 0.1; 2.33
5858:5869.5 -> -0.7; 2.49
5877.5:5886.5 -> 0.0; 2.35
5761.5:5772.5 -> -0.2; 2.36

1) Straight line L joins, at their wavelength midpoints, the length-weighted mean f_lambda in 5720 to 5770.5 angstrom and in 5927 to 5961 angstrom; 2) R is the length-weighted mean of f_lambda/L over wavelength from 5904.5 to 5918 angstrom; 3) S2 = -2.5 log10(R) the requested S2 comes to 0.112 mag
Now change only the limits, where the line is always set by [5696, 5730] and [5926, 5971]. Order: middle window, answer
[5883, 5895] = 0.04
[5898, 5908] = 0.29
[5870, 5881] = 0.22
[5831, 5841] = -0.08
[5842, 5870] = -0.03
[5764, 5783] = -0.02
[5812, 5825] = 0.01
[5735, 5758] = 0.03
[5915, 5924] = -0.01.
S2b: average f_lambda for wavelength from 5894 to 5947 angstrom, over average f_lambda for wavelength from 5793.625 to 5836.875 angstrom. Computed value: 0.99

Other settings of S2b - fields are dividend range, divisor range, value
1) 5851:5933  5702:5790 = 0.96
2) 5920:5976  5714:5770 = 1.03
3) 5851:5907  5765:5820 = 0.92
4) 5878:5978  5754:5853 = 0.97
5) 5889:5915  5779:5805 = 0.89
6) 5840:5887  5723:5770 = 0.99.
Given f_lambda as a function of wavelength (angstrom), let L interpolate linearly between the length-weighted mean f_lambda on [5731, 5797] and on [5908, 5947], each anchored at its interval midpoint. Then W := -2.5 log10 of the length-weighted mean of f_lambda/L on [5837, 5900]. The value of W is 0.05 mag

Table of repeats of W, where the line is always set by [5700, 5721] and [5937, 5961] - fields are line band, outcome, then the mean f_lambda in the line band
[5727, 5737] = -0.02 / 2.42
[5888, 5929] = 0.04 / 2.27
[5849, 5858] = 0.00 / 2.34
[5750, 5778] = 0.00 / 2.37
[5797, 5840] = -0.01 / 2.38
